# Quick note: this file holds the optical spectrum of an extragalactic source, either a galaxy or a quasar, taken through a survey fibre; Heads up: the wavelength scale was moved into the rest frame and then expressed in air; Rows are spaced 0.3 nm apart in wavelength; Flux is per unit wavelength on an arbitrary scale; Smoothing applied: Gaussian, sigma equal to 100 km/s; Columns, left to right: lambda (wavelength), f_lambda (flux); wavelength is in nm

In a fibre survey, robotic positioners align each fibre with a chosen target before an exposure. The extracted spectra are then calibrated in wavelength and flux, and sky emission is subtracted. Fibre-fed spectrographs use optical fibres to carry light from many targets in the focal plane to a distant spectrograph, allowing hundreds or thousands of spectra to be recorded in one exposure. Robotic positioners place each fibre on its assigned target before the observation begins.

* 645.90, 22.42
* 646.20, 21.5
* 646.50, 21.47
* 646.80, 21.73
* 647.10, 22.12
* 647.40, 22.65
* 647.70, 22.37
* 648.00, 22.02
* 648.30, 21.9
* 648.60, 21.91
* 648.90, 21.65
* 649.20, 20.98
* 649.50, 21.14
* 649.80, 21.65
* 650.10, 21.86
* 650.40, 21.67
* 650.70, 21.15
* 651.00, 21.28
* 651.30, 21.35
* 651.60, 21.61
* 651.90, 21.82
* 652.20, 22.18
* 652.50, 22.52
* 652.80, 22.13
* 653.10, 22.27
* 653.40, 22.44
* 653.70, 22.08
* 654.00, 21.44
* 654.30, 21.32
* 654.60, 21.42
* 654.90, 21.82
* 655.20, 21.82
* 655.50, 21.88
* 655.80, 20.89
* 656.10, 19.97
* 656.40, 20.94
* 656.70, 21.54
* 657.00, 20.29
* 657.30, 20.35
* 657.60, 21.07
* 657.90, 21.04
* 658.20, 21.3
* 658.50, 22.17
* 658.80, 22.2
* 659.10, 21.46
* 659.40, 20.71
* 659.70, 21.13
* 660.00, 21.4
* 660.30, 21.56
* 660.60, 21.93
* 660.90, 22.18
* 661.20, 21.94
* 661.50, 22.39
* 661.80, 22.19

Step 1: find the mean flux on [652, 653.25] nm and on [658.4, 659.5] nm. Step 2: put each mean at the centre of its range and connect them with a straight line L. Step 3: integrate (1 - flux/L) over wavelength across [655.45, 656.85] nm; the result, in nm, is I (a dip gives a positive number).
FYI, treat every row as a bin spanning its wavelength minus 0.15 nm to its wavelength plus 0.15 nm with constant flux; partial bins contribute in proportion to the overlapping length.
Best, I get 0.06 nm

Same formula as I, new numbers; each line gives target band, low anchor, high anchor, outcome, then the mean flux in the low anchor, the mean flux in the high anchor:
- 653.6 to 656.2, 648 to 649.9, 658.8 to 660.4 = 0.00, 21.6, 21.3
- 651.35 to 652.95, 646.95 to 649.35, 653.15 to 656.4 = -0.02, 21.9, 21.5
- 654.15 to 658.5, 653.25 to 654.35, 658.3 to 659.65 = 0.12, 21.9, 21.6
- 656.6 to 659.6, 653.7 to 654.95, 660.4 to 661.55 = 0.09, 21.5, 22.1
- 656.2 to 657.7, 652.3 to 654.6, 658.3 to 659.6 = 0.07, 22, 21.6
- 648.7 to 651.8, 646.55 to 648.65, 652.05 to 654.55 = 0.09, 22.1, 22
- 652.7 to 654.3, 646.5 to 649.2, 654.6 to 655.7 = -0.02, 22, 21.7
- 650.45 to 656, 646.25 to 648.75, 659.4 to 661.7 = 0.04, 22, 21.7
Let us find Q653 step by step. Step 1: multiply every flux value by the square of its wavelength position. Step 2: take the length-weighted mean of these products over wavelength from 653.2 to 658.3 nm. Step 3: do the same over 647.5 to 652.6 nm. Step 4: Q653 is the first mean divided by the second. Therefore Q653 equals 1.0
